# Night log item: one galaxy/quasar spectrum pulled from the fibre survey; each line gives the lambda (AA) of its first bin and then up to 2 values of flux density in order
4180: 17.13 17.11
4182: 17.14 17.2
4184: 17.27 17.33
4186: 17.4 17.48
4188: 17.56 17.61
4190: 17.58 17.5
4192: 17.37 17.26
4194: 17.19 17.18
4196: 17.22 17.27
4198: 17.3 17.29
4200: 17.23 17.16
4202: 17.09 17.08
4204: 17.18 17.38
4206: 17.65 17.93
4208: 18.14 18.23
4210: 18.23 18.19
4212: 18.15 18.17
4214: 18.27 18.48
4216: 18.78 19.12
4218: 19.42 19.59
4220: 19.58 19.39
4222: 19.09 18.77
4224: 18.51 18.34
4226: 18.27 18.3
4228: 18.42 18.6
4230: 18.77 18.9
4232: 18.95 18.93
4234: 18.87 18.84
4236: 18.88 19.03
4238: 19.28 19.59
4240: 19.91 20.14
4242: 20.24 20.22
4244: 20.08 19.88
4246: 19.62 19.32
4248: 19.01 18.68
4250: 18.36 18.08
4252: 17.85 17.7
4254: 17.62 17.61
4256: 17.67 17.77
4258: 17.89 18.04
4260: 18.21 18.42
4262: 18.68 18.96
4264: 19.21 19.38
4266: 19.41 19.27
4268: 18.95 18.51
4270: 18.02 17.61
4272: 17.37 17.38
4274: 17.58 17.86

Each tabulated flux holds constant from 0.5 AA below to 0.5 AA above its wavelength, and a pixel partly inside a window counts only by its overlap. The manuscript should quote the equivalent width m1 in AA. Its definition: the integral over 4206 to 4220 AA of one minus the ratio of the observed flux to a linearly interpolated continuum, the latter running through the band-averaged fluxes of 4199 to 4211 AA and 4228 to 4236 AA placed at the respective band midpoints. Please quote -0.4 AA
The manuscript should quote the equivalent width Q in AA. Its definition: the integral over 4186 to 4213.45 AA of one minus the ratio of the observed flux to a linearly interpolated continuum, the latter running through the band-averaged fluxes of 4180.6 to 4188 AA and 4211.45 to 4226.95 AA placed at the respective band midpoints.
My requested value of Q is 0.6 AA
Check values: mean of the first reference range 17.3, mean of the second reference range 18.8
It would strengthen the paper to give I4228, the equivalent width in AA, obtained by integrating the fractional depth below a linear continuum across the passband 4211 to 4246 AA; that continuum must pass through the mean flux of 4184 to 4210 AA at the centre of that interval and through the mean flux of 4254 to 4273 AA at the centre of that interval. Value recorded -2.3 AA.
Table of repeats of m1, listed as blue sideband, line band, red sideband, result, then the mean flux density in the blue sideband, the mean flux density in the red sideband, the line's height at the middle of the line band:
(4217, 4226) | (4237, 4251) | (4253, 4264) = -0.76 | 19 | 18.1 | 18.5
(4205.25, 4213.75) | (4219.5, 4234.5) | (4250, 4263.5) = -0.59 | 18.1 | 18.1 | 18.1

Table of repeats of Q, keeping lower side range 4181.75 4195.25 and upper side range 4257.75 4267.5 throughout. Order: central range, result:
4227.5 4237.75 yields -0.4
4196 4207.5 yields 0.2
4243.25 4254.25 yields -0.2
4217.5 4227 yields -0.5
